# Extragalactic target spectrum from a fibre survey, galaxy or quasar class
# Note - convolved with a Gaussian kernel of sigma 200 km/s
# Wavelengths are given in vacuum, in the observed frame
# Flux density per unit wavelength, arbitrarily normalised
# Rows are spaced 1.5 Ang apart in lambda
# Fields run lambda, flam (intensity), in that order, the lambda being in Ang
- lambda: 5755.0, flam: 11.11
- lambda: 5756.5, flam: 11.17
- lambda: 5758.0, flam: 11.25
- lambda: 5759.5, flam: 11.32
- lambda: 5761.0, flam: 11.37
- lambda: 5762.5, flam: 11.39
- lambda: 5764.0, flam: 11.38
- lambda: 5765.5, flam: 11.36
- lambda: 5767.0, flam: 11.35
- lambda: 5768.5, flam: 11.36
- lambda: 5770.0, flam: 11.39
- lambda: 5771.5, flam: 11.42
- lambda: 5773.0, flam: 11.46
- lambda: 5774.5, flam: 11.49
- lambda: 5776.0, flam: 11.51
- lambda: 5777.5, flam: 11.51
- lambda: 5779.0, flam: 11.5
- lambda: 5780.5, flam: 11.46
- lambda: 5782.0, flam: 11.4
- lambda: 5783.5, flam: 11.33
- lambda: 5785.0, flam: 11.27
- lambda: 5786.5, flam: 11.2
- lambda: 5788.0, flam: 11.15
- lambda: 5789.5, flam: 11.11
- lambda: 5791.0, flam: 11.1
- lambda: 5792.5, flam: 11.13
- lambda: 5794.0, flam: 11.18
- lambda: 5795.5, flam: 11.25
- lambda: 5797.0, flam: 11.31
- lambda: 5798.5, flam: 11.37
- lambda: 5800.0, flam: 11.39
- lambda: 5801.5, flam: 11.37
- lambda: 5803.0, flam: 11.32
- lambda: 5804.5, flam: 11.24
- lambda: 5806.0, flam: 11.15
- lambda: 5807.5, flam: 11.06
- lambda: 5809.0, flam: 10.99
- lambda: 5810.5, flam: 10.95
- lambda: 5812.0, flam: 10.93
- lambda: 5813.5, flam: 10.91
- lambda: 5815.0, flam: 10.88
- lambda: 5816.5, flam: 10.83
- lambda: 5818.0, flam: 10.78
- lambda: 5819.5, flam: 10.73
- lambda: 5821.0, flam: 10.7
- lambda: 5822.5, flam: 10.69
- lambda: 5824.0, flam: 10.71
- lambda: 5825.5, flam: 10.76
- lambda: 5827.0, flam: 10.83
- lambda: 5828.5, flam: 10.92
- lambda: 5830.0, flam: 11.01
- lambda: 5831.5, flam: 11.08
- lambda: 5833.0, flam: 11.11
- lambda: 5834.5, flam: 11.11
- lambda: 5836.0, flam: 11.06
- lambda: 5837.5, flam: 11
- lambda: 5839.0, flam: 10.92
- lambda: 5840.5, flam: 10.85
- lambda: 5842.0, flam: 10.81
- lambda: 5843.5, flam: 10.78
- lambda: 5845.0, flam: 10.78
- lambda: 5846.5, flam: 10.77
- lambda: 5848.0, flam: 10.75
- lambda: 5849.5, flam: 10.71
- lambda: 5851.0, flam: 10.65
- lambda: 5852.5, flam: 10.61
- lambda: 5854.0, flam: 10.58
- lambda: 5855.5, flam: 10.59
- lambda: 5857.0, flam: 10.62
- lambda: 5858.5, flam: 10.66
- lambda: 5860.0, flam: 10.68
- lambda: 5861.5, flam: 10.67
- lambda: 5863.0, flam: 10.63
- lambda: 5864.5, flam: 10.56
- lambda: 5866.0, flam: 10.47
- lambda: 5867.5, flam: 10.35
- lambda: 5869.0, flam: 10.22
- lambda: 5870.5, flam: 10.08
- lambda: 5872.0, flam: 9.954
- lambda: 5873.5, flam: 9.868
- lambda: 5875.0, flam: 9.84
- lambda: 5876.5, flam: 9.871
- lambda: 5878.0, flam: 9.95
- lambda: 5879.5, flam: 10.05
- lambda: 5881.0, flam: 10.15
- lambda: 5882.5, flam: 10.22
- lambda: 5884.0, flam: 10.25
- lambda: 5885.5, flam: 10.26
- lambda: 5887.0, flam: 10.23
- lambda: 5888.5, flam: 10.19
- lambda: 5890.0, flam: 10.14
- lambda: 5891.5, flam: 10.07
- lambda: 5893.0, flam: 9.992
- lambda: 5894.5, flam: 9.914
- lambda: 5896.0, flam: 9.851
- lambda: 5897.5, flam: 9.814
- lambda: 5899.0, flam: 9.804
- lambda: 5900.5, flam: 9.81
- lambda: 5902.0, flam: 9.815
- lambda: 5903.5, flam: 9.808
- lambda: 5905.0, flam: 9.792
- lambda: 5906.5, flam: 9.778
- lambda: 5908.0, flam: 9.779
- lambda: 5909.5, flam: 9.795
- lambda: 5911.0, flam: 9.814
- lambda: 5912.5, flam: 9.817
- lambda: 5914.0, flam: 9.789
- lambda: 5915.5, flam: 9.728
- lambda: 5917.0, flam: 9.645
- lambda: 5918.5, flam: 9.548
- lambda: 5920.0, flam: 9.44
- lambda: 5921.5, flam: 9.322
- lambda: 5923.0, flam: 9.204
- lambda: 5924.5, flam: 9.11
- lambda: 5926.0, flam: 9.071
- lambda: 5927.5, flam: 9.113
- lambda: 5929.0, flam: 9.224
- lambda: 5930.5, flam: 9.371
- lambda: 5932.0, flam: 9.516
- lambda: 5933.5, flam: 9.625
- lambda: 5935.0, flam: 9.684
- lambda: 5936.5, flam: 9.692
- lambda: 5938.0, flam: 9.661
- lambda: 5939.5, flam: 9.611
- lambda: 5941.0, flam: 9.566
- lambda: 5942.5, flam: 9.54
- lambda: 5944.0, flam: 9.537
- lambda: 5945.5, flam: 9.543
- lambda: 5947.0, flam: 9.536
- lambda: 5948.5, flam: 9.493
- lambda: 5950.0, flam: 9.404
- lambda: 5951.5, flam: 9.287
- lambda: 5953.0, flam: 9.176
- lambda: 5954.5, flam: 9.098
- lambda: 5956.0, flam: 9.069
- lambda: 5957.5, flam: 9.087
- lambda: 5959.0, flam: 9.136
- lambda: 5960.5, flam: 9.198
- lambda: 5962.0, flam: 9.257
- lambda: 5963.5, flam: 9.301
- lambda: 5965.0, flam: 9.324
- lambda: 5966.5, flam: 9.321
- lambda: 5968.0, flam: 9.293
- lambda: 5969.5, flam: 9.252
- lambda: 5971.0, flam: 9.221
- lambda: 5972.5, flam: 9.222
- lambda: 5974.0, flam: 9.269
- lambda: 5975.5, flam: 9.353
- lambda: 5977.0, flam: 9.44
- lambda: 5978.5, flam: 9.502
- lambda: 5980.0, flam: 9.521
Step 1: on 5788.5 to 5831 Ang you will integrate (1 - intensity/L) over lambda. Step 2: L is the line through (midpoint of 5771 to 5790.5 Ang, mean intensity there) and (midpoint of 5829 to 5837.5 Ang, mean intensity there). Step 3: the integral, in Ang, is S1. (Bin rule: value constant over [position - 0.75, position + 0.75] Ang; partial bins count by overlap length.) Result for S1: 0.7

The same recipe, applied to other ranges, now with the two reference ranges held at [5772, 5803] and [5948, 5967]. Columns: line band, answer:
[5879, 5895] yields -0.05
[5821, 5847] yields -0.33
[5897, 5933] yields 0.67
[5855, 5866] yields -0.20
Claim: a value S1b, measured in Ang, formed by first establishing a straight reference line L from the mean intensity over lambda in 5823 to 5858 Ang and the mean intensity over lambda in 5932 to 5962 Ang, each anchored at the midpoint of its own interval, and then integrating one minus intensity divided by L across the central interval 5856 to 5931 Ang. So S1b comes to 1.5 Ang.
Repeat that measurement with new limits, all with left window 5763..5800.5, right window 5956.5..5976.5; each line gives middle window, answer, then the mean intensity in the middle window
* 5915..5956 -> 0.7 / 9.43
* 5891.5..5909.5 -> 0.3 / 9.84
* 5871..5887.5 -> 0.3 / 10.1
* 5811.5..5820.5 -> 0.1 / 10.8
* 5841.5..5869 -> -0.3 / 10.6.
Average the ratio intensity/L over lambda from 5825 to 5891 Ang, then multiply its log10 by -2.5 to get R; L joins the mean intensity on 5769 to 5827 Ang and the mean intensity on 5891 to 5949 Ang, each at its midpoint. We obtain -0.01 mag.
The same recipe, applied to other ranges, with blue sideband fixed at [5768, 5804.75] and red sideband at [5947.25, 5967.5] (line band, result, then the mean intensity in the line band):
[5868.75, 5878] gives 0.03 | 9.96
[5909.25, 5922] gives 0.01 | 9.66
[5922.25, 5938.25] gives 0.02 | 9.38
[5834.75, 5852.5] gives -0.02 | 10.8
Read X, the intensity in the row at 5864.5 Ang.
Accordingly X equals 10.56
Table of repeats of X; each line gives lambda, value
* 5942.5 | 9.54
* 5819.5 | 10.73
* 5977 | 9.44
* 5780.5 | 11.46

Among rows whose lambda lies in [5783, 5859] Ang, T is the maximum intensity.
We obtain 11.39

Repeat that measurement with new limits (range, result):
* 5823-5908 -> 11.11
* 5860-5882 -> 10.68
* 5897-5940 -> 9.817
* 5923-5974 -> 9.692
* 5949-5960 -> 9.404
